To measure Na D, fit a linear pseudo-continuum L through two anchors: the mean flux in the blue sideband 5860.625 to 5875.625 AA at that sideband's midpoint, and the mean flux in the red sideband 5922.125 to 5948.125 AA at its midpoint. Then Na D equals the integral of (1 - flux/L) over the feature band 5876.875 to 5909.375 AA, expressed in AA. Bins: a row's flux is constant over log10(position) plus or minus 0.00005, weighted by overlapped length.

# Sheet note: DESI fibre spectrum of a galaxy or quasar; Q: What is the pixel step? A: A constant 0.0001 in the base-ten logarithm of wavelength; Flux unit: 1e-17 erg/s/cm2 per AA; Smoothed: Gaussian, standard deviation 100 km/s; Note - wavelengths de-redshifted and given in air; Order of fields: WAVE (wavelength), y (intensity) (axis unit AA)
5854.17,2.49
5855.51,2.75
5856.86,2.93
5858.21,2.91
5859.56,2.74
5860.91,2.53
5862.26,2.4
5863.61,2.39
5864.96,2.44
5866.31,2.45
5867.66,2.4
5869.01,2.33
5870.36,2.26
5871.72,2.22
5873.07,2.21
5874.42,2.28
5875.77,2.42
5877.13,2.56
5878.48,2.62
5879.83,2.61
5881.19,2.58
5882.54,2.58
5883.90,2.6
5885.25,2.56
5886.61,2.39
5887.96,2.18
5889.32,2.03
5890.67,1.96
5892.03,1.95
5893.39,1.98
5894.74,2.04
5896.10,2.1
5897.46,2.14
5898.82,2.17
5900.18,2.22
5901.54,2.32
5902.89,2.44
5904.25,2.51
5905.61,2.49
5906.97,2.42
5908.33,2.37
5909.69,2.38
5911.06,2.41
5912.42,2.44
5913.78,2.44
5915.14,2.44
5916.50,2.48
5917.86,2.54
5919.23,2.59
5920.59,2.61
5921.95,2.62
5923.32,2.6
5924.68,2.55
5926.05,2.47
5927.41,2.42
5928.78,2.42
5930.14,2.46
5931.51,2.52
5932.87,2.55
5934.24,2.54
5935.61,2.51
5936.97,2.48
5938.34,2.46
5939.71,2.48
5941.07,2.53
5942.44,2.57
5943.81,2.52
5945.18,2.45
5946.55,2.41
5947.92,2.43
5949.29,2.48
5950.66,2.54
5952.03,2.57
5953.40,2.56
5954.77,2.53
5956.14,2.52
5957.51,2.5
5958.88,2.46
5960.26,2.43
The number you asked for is 1.12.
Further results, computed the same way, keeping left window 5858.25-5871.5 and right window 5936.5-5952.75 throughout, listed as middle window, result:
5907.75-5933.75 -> -0.10 AA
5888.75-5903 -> 2.06 AA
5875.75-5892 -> 0.37 AA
